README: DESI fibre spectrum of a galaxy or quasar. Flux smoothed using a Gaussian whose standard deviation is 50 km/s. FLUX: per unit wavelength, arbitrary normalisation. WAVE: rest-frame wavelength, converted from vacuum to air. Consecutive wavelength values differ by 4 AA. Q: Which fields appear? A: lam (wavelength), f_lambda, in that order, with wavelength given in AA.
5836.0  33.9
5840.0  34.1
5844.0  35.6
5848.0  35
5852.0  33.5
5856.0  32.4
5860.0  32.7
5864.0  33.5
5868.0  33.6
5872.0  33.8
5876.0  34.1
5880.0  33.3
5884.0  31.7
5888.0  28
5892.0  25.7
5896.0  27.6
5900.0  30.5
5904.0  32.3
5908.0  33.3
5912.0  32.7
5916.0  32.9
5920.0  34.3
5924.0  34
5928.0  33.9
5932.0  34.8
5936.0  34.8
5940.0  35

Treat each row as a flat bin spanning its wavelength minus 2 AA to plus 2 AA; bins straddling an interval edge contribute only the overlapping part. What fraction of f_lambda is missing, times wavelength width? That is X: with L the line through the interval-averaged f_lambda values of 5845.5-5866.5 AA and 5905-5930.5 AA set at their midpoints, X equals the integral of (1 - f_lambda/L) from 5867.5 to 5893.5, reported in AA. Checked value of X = 1.6 AA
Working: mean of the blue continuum 33.5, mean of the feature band 31.4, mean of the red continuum 33.5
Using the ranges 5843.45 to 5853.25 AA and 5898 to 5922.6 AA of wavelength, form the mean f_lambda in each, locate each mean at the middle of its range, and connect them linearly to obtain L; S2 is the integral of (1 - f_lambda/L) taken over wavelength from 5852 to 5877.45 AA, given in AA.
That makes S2 0.6 AA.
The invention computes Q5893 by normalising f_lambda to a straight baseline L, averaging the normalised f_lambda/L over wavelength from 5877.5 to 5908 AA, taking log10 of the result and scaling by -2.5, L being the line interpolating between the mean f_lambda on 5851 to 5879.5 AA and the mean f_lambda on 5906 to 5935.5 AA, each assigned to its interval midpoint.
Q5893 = 0.12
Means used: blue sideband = 33.4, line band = 30.2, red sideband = 33.8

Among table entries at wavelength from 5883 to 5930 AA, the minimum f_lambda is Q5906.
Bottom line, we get 25.7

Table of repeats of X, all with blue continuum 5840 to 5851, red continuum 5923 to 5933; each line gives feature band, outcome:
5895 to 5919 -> 1.8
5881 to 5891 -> 1.4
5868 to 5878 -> 0.2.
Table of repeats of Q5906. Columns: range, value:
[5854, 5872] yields 32.4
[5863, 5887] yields 31.7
